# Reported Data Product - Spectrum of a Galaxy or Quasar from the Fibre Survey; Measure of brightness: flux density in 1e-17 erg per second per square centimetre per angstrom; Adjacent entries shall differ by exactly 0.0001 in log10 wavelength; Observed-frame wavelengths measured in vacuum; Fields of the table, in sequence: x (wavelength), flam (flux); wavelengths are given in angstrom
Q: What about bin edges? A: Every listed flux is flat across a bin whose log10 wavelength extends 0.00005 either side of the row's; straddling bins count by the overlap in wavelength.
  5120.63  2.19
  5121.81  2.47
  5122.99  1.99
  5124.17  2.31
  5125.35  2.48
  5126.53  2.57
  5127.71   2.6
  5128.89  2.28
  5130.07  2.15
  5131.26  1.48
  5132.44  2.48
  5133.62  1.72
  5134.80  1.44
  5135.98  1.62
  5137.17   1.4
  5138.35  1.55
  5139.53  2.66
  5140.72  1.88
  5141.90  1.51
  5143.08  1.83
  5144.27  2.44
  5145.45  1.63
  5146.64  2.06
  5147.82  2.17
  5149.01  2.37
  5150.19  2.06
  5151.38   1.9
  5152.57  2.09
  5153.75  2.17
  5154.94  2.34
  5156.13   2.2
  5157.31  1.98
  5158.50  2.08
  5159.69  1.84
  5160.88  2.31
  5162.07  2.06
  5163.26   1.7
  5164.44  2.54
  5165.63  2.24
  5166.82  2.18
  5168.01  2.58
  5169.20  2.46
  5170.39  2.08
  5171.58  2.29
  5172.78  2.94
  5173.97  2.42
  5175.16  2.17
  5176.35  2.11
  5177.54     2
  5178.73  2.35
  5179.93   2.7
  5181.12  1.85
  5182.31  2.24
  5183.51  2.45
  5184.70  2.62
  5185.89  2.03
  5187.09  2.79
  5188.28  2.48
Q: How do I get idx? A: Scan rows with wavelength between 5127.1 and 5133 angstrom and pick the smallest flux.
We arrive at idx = 1.48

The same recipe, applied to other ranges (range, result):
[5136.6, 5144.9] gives 1.4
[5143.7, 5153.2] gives 1.63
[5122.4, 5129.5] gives 1.99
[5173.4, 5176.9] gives 2.11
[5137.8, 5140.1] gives 1.55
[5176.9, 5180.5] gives 2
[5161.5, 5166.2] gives 1.7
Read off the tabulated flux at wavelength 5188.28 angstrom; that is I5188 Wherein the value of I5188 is 2.48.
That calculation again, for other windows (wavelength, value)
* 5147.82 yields 2.17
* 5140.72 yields 1.88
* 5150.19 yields 2.06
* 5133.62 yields 1.72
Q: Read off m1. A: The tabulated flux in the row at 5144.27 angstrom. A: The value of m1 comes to 2.44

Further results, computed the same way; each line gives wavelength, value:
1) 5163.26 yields 1.7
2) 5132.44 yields 2.48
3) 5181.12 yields 1.85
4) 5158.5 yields 2.08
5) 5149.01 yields 2.37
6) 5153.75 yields 2.17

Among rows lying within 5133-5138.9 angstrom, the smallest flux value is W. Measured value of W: 1.4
